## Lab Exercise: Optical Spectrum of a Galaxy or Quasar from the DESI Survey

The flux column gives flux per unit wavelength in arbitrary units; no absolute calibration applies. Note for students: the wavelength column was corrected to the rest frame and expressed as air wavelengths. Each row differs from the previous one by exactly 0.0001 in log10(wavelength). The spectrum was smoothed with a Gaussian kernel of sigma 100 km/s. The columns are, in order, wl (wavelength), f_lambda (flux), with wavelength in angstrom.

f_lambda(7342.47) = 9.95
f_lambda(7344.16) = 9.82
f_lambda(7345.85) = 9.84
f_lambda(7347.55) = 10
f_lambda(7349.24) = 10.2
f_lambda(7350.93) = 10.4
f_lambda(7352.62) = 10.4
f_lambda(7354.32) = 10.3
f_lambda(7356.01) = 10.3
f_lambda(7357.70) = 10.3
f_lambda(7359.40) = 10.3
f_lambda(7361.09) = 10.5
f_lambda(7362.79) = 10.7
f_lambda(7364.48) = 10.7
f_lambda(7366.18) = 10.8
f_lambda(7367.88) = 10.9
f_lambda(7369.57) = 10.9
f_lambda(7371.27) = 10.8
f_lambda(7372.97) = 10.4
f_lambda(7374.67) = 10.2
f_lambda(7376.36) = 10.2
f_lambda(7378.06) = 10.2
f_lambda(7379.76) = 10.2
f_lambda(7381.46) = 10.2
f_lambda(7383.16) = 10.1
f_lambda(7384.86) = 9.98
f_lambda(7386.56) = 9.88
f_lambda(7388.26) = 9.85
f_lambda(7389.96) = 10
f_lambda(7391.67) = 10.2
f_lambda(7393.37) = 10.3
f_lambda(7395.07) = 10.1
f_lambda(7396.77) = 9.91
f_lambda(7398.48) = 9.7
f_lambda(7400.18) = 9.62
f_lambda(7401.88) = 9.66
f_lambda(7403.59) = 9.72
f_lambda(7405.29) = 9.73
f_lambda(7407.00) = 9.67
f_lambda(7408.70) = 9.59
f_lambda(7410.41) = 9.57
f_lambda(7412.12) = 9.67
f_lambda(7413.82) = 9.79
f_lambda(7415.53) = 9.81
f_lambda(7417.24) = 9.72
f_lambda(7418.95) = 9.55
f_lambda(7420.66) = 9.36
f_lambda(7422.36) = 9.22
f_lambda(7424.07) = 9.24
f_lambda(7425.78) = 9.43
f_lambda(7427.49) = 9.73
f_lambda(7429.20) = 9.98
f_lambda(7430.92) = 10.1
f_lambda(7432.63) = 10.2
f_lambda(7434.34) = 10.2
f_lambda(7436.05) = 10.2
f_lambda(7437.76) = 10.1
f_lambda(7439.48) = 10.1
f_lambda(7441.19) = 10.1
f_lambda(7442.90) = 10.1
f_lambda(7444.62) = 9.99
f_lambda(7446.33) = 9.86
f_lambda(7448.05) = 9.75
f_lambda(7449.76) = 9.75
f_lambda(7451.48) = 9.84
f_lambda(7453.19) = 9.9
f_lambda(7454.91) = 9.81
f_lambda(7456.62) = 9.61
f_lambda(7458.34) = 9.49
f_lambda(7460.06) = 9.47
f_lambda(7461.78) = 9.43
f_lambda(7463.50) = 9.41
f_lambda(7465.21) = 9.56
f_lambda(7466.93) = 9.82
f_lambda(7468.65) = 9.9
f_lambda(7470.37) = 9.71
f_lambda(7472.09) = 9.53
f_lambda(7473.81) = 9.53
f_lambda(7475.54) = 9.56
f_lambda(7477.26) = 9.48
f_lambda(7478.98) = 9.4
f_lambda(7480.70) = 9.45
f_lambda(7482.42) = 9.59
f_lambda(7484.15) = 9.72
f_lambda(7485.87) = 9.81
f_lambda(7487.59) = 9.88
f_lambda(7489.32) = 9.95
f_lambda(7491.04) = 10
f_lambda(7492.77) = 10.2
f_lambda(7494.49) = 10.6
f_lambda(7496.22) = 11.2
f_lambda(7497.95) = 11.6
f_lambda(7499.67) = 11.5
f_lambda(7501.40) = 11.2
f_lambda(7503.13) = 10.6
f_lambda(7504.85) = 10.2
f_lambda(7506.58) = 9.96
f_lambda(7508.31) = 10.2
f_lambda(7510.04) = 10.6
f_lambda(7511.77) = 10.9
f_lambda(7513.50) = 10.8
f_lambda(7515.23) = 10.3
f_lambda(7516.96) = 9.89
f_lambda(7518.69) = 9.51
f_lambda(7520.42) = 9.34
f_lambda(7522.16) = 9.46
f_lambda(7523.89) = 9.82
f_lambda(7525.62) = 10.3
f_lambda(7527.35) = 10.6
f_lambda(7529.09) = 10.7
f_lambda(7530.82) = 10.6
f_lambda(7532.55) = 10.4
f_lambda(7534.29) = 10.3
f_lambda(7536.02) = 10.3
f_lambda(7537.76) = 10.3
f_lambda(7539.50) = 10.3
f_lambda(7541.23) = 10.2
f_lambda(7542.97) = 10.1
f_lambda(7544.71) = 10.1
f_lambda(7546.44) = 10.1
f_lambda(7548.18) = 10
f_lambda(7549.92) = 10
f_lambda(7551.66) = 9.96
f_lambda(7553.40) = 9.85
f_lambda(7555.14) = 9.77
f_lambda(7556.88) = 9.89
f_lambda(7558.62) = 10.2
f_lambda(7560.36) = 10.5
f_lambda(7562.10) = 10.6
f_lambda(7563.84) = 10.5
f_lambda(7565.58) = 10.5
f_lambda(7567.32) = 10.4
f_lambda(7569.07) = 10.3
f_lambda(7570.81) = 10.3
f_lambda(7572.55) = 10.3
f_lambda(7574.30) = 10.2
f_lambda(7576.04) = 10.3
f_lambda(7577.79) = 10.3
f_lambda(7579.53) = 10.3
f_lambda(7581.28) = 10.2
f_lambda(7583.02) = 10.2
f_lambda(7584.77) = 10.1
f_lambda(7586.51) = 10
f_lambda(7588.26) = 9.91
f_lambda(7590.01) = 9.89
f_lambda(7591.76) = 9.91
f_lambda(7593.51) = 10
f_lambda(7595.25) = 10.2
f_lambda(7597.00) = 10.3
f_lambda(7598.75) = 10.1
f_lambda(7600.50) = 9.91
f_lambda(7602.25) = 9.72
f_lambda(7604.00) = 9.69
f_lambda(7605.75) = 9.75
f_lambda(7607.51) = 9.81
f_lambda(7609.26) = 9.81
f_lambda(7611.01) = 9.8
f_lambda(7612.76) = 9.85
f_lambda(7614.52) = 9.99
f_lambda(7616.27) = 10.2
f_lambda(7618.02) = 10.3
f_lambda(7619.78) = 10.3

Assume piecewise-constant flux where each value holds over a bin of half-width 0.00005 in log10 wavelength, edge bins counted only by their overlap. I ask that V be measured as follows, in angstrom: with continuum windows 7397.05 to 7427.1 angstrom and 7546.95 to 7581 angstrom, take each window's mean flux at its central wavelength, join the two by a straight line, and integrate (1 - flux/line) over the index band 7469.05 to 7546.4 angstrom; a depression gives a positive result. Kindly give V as -1.4 angstrom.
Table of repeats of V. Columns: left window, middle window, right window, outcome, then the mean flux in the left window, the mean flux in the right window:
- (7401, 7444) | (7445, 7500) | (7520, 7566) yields 0.43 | 9.78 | 10.2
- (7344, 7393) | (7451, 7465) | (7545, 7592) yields 0.86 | 10.3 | 10.2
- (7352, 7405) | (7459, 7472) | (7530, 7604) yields 0.76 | 10.2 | 10.2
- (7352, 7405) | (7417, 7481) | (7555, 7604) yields 3.01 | 10.2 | 10.2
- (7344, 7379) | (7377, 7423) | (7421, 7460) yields 1.35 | 10.4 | 9.84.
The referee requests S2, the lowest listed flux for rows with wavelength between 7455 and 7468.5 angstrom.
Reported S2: 9.41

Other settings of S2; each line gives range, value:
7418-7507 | 9.22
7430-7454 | 9.75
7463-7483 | 9.4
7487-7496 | 9.88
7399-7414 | 9.57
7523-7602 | 9.77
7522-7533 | 9.46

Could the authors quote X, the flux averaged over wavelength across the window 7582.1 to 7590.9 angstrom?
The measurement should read 10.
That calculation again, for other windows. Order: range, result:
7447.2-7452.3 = 9.78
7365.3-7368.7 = 10.8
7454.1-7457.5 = 9.72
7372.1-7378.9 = 10.3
